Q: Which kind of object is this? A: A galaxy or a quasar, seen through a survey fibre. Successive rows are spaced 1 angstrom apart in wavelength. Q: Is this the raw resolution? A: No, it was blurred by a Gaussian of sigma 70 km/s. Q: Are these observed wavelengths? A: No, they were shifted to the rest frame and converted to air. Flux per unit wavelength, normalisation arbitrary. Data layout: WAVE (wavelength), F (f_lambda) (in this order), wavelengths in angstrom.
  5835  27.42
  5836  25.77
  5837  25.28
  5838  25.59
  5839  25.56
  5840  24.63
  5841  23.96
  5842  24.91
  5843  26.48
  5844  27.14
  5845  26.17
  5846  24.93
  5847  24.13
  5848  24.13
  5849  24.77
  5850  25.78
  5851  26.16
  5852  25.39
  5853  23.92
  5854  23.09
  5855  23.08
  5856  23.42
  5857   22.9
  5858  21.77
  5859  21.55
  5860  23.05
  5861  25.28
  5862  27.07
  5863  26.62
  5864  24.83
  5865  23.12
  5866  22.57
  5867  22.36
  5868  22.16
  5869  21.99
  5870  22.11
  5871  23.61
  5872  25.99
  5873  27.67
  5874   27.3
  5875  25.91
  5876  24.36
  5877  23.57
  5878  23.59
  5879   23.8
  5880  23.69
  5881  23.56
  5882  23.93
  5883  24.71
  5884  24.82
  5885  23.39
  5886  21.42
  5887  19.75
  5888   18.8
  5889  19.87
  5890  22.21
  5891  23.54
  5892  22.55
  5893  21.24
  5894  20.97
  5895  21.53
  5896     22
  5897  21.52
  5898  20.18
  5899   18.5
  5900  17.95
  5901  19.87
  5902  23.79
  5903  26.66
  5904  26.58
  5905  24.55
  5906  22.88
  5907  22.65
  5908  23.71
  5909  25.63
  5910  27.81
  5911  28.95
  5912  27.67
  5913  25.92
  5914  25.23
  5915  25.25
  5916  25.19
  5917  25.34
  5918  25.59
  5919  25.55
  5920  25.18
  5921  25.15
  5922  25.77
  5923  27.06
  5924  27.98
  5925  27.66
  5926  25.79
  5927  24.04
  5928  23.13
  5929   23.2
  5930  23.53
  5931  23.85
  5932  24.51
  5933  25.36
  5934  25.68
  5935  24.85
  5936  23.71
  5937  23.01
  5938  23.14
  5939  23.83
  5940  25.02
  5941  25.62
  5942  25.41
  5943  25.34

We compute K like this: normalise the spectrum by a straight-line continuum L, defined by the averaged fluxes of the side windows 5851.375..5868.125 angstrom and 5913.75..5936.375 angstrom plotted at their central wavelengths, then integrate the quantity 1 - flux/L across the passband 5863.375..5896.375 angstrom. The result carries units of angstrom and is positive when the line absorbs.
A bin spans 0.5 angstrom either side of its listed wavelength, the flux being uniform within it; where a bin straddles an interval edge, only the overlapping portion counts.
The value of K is 1.38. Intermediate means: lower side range 23.7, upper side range 25.2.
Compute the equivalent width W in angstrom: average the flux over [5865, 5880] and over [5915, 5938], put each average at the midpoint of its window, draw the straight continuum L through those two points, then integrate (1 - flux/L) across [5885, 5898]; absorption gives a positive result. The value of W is 1.6 angstrom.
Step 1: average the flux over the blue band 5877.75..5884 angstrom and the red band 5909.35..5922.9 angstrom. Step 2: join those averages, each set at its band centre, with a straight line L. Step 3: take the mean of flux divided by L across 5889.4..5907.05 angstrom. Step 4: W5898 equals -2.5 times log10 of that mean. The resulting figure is 0.13 mag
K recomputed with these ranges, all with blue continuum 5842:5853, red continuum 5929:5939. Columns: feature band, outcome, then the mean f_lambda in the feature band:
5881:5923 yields 1.8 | 23.6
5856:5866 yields 0.5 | 23.9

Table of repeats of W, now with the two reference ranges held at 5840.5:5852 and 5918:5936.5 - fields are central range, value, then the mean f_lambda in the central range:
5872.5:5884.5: 0.2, 24.7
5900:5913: 0.2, 24.8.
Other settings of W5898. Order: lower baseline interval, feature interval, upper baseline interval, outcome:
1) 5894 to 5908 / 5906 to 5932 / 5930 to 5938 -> -0.09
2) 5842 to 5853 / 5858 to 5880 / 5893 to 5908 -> 0.00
